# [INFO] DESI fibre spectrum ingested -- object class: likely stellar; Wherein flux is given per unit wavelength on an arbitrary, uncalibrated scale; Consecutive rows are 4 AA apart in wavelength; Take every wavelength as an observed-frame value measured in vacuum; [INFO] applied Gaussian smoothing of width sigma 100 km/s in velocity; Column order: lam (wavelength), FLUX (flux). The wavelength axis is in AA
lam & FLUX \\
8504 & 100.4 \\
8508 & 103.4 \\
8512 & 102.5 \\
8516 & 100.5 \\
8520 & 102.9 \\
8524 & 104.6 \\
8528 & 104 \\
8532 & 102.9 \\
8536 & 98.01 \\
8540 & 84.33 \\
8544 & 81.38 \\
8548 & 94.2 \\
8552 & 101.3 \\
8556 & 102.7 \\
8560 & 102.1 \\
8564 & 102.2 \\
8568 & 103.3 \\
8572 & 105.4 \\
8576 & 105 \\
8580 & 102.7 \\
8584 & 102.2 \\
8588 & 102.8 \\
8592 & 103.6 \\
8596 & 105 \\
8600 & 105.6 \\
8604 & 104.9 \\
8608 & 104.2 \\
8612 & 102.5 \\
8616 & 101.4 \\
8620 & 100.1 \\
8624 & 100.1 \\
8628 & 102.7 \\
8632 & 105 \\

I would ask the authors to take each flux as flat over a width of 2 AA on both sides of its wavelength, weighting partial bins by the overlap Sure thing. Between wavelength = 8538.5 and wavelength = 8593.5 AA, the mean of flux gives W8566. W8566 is 99.6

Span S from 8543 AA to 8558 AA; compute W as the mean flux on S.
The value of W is 95.8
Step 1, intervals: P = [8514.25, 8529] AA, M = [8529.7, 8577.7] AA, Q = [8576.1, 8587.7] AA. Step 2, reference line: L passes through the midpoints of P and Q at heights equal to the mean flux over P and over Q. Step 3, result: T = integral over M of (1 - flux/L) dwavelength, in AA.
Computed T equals 2.0 AA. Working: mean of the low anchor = 103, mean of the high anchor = 103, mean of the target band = 98.6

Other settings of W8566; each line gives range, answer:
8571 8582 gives 104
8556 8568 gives 102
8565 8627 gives 103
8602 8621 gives 103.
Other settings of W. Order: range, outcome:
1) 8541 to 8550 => 87.4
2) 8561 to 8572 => 103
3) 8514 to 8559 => 98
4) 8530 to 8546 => 91.7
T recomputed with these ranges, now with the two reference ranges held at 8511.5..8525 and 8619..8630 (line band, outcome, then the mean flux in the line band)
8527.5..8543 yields 1.0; 95.6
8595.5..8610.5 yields -0.5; 105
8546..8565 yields 0.3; 100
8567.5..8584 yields -0.4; 104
